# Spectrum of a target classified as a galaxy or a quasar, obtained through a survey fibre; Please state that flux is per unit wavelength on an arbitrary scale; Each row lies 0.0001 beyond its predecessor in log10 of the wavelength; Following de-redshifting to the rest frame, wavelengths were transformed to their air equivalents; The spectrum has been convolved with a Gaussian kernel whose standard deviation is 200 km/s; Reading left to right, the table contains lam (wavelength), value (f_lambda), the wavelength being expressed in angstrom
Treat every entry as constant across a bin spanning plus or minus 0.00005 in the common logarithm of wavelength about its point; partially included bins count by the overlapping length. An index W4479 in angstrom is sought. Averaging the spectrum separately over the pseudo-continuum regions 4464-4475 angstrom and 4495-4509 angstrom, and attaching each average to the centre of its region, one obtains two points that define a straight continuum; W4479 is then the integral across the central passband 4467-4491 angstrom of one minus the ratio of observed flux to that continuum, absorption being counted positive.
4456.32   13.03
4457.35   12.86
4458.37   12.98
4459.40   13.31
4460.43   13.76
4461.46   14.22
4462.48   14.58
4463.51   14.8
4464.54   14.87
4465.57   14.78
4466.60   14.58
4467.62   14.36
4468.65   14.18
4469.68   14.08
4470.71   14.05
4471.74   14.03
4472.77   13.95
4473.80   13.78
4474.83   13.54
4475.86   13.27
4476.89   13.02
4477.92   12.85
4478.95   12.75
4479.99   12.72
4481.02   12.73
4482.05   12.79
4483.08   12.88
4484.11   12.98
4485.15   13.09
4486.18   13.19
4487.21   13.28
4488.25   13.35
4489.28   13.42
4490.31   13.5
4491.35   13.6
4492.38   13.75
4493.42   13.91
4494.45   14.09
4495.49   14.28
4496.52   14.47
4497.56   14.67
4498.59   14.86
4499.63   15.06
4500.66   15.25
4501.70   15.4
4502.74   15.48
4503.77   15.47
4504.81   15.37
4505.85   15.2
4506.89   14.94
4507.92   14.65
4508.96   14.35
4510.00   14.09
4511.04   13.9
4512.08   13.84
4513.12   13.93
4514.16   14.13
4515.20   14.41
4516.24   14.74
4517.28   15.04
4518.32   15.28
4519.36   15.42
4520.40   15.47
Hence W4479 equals 1.7 angstrom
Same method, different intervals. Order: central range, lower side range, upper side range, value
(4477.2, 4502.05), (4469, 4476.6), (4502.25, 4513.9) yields 0.9 angstrom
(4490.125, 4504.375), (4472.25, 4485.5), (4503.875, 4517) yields -0.7 angstrom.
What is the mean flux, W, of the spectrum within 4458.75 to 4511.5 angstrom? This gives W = 14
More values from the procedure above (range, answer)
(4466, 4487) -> 13.4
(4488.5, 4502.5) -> 14.3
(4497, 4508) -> 15.1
